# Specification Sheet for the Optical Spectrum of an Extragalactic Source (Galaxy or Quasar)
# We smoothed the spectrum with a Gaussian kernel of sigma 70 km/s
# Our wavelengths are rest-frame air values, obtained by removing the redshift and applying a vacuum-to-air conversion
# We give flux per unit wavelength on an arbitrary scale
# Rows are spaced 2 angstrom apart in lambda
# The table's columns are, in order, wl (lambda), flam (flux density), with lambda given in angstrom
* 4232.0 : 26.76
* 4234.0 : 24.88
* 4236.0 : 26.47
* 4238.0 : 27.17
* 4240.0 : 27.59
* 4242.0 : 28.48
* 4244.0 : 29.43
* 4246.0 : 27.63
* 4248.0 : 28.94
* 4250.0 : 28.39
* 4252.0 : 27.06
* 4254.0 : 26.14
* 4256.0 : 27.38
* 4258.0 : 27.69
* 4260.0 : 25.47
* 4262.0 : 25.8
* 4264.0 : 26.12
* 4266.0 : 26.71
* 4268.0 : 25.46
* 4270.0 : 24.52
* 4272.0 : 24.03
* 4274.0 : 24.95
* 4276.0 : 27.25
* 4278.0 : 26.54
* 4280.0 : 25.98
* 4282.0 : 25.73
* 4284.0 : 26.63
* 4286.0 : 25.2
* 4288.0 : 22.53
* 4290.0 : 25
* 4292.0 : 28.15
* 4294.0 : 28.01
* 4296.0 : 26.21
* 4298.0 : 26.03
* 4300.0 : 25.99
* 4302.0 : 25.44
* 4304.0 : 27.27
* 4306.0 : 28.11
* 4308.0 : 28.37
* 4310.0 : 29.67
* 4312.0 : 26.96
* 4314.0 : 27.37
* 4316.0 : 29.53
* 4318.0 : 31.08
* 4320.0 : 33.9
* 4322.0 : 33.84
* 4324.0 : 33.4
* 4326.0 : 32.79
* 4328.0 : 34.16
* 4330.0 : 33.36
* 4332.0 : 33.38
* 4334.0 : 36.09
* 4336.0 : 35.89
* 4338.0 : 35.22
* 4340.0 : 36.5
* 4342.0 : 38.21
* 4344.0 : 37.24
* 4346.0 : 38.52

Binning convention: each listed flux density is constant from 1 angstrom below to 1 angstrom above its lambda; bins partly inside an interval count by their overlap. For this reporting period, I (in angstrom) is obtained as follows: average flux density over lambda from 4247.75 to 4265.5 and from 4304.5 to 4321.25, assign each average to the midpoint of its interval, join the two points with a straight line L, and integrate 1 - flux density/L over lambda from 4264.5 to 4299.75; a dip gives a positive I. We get 2.8 angstrom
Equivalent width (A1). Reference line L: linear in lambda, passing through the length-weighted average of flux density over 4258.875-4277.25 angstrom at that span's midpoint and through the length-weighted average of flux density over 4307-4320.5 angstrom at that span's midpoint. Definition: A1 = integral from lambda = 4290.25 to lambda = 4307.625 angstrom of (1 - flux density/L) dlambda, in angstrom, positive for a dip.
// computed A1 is 0.8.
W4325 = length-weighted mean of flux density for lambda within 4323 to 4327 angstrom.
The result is 33.1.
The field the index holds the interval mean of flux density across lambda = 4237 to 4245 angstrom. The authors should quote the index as 28.2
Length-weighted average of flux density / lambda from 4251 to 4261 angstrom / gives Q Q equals 26.7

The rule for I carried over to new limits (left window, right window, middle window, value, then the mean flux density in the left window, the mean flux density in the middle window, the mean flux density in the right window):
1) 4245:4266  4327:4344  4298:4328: 3.2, 27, 29.6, 35.5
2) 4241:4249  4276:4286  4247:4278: 1.2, 28.6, 26.4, 26.2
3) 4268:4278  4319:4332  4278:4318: 3.2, 25.4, 26.8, 33.6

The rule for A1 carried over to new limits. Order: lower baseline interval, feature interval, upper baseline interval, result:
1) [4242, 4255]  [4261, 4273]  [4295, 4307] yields 0.9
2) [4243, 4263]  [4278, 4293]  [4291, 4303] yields 0.7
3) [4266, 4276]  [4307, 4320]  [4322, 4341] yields 1.0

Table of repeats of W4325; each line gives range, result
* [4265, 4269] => 26.1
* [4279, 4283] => 25.9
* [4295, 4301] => 26.1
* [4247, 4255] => 27.6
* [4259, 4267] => 26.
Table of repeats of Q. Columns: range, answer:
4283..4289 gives 24.8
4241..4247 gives 28.5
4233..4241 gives 26.5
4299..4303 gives 25.7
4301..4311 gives 27.8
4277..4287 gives 26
